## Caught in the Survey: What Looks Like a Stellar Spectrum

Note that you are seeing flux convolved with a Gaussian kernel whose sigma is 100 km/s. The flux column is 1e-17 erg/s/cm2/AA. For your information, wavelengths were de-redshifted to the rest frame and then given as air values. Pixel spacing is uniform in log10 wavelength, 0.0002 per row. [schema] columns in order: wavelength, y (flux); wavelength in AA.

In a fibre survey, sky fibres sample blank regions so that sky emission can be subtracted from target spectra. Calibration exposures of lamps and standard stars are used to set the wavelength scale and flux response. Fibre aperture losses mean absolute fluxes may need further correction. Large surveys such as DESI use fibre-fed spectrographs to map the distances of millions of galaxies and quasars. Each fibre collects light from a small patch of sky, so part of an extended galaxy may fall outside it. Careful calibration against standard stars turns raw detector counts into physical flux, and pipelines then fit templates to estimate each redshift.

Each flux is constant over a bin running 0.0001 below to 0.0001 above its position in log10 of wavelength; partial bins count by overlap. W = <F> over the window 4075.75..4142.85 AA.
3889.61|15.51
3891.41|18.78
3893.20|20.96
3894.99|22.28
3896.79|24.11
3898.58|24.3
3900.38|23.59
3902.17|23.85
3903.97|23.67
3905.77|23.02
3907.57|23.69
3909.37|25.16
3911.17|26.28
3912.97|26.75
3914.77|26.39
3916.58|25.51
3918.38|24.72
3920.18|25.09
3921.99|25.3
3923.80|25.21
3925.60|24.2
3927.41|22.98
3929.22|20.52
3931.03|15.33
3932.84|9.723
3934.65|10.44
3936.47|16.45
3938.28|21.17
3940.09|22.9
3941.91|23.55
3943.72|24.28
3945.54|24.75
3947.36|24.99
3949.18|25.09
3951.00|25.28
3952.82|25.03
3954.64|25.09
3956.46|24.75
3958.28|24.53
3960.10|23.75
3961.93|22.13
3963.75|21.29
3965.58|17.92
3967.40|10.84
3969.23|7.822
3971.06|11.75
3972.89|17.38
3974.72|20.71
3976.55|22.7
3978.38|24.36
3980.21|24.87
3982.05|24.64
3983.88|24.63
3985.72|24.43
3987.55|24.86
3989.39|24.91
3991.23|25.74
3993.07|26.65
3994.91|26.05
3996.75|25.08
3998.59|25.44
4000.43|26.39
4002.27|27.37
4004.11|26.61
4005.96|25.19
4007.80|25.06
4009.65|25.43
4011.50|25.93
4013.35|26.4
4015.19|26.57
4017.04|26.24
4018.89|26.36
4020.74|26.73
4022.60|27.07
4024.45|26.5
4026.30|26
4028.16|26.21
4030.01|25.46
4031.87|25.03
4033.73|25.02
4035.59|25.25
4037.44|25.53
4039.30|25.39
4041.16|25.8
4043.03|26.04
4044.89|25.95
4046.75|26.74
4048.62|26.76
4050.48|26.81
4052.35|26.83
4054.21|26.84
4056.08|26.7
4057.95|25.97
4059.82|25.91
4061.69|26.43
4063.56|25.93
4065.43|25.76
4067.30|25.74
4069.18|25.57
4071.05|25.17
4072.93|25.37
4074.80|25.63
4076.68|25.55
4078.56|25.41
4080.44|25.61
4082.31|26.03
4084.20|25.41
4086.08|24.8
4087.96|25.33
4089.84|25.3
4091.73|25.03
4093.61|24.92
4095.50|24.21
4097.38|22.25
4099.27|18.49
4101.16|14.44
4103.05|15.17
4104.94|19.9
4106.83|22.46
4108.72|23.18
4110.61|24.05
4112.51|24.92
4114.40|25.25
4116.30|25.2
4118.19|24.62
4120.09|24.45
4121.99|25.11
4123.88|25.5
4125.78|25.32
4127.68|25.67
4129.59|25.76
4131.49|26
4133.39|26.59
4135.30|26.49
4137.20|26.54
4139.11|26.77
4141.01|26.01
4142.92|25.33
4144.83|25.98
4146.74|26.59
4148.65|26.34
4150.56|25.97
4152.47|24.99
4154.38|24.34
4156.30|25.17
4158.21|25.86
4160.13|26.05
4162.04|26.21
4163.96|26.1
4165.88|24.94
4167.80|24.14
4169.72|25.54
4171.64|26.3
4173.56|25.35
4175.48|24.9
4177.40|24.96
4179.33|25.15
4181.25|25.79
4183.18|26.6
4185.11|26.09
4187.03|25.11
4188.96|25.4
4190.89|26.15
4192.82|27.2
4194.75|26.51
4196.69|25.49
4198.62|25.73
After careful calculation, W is 24.2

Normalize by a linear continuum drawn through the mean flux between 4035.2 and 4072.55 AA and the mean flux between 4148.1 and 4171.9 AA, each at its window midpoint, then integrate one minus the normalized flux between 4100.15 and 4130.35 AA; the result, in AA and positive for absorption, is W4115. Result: 3.0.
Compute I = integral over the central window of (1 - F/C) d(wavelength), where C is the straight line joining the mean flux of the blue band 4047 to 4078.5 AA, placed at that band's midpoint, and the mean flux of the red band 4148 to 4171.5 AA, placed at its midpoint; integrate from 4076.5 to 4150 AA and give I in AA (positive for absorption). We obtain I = 3.8 AA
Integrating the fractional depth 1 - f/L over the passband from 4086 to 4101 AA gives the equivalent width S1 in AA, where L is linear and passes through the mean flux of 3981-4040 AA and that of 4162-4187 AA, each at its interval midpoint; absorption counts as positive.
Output 1.4 AA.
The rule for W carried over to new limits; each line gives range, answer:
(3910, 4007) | 22.7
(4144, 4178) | 25.5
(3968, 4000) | 22.4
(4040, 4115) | 24.6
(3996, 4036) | 26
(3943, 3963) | 24.5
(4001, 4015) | 26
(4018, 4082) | 26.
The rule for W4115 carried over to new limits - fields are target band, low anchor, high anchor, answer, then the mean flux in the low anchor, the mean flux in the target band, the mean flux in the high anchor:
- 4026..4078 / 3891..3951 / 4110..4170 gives -3.23 AA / 22.6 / 25.9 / 25.6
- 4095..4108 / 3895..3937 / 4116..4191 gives 2.86 AA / 22.5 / 19.5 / 25.6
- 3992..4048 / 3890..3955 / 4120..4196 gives -4.73 AA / 22.7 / 26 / 25.7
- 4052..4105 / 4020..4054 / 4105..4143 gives 2.62 AA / 26.1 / 24.4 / 25.1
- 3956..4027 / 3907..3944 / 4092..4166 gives -2.22 AA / 22.1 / 23.6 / 24.4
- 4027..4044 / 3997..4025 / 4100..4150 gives 0.18 AA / 26.2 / 25.5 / 24.4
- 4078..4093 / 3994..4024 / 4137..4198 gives 0.34 AA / 26.1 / 25.4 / 25.7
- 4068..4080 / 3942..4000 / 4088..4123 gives -1.42 AA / 22.7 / 25.4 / 22.8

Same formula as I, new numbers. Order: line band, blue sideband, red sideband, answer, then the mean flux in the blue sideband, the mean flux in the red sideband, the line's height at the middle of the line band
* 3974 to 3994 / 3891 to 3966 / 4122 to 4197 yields -0.8 AA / 22.8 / 25.8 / 23.5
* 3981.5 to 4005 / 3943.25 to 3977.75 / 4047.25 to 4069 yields -2.9 AA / 21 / 26.3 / 22.8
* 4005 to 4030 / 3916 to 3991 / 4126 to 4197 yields -3.5 AA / 21.6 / 25.8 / 22.9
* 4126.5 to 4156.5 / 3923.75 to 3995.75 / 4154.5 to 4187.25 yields -1.1 AA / 21.6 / 25.5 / 25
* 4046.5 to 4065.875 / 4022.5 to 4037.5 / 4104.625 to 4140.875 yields -0.7 AA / 25.7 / 25.1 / 25.5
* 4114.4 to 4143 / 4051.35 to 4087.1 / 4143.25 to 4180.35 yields -0.1 AA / 25.8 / 25.5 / 25.6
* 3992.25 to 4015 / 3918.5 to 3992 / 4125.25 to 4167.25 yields -3.4 AA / 21.6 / 25.8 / 22.6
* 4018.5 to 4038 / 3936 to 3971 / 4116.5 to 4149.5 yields -2.2 AA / 21.5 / 25.8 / 23.3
